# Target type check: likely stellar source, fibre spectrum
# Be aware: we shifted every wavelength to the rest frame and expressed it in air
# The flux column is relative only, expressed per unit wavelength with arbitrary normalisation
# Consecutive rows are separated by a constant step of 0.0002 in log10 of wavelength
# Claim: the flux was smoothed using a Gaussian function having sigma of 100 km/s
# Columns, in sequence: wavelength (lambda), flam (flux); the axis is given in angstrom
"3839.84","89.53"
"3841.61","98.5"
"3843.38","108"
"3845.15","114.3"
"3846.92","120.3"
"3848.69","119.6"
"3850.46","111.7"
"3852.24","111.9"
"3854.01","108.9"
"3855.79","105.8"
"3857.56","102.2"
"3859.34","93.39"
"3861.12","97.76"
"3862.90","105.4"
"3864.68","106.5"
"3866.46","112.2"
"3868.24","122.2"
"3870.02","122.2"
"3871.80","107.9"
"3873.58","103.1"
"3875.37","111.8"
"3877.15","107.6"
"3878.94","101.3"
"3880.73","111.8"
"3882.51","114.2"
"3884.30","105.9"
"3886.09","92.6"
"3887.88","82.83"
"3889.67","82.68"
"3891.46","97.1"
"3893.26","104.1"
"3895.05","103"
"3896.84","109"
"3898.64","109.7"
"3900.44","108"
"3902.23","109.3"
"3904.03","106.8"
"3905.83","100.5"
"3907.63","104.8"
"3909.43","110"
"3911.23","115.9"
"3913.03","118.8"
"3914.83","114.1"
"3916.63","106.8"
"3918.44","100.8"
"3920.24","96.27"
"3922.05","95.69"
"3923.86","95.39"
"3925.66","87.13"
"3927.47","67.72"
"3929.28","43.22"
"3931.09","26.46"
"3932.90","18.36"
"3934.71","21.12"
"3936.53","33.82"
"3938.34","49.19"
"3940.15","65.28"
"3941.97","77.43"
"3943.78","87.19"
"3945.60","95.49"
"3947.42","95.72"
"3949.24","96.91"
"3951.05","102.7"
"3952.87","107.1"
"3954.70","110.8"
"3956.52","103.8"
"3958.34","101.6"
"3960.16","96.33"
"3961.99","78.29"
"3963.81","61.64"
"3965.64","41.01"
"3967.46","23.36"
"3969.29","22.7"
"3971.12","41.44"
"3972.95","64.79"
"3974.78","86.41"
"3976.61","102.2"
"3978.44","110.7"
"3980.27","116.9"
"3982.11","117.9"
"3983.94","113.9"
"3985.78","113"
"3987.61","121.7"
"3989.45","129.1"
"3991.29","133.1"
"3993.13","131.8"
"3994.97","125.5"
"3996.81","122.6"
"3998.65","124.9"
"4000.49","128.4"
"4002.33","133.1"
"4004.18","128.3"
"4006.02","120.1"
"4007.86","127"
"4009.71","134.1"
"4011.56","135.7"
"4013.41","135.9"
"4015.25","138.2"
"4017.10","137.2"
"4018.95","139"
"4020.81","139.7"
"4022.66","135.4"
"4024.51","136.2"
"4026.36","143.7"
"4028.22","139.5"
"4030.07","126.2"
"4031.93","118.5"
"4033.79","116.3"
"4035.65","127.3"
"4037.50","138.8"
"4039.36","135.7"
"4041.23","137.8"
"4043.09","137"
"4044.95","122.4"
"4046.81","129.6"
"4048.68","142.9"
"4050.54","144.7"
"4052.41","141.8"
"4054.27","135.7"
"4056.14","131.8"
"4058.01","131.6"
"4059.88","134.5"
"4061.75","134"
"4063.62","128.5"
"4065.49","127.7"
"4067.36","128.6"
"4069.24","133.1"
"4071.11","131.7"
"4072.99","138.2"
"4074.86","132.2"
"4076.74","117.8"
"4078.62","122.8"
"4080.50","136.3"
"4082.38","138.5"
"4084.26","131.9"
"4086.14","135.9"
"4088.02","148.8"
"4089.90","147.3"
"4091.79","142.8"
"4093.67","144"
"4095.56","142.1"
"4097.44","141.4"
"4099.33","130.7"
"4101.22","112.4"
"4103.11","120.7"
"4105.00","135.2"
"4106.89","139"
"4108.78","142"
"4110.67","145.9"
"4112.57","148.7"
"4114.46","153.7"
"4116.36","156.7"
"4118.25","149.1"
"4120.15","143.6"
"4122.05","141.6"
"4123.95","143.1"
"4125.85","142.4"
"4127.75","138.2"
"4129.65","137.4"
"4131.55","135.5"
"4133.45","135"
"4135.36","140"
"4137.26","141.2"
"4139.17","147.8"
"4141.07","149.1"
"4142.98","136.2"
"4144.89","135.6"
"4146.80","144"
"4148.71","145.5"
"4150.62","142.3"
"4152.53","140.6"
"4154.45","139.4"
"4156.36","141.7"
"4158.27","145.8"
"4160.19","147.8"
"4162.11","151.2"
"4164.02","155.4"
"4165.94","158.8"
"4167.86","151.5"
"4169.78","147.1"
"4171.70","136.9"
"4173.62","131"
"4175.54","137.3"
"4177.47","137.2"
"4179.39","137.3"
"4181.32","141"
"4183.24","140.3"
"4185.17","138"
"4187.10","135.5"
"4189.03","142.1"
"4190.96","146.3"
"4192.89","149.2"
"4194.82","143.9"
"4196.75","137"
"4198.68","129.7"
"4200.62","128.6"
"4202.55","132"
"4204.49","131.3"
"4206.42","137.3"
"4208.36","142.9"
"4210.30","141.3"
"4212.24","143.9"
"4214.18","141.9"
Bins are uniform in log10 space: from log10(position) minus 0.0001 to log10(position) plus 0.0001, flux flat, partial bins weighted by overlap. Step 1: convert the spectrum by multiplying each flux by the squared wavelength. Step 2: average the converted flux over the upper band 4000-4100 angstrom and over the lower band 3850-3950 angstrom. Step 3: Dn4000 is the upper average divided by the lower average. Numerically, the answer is 1.54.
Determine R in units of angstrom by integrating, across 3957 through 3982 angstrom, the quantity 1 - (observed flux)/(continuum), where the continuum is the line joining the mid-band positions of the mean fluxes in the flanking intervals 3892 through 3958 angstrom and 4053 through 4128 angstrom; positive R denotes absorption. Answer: 6.7 angstrom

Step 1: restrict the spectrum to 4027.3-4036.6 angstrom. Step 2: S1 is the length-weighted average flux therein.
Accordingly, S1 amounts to 126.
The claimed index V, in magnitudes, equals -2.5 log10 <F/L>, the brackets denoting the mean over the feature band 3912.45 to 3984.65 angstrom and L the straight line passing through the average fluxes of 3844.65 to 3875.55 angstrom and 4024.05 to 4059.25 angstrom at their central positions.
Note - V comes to 0.46 mag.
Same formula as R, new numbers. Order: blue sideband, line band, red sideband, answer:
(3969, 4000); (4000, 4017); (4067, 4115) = -2.7 angstrom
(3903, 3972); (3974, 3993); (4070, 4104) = -3.7 angstrom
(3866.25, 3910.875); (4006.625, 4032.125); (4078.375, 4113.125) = -1.9 angstrom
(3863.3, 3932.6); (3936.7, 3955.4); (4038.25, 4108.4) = 3.9 angstrom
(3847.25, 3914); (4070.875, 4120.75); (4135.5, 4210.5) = -2.2 angstrom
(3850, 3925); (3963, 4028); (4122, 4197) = 4.4 angstrom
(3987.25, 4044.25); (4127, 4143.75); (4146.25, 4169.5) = 0.5 angstrom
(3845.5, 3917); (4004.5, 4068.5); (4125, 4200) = -3.6 angstrom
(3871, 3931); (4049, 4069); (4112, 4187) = -1.1 angstrom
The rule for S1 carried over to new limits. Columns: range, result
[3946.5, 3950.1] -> 96.2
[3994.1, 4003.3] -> 127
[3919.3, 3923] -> 96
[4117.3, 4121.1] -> 146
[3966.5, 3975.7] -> 47.8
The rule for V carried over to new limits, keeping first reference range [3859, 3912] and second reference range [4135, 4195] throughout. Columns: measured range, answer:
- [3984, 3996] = -0.047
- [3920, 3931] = 0.409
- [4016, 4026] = -0.118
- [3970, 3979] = 0.436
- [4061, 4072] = -0.007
